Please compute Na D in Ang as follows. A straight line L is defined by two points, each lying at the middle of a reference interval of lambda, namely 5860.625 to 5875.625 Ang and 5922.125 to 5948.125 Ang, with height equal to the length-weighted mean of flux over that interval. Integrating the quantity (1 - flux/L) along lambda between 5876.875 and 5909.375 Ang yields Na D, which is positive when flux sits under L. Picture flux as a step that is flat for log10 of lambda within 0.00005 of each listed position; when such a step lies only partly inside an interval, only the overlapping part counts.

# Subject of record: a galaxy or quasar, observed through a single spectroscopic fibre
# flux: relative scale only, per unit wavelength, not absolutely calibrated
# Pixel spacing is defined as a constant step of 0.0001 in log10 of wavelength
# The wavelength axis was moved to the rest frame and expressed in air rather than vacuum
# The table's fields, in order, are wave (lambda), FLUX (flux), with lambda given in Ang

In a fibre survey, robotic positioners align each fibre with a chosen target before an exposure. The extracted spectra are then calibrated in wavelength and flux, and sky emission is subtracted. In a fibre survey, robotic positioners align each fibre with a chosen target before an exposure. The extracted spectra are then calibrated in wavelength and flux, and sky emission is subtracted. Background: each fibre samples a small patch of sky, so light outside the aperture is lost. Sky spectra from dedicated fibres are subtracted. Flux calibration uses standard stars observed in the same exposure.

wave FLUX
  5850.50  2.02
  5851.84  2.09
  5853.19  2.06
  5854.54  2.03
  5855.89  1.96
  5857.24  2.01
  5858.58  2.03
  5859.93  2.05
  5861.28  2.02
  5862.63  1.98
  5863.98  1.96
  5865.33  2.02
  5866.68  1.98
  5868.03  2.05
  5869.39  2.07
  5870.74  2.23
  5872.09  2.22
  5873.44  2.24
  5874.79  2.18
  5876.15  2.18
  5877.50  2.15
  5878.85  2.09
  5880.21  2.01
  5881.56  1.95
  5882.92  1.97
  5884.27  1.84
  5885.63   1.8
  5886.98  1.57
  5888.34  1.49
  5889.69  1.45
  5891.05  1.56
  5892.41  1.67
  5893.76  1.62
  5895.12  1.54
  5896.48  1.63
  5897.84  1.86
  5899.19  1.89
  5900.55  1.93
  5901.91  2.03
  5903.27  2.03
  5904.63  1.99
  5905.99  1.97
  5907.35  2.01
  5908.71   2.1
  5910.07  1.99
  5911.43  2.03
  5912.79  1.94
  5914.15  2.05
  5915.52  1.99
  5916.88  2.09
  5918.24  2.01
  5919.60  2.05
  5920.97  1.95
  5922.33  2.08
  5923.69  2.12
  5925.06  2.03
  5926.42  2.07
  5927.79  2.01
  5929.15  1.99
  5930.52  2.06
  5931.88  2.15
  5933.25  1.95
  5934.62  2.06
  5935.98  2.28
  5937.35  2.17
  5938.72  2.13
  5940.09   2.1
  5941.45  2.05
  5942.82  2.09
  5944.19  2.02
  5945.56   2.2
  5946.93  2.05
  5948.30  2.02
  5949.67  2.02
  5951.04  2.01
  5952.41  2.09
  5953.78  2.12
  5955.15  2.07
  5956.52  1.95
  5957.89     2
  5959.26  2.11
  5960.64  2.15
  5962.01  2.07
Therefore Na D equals 3.8 Ang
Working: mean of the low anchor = 2.09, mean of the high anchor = 2.08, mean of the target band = 1.84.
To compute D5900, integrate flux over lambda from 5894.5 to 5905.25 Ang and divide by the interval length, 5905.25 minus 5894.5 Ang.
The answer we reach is 1.86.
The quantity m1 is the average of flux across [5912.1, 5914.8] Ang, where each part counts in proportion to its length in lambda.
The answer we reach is 2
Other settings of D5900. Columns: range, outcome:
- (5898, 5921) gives 2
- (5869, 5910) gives 1.91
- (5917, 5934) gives 2.04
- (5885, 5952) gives 1.96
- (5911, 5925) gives 2.03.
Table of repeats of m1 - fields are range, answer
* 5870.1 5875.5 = 2.22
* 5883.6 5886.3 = 1.82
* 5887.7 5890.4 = 1.47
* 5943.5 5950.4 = 2.06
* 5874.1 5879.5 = 2.15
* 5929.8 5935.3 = 2.05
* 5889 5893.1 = 1.56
